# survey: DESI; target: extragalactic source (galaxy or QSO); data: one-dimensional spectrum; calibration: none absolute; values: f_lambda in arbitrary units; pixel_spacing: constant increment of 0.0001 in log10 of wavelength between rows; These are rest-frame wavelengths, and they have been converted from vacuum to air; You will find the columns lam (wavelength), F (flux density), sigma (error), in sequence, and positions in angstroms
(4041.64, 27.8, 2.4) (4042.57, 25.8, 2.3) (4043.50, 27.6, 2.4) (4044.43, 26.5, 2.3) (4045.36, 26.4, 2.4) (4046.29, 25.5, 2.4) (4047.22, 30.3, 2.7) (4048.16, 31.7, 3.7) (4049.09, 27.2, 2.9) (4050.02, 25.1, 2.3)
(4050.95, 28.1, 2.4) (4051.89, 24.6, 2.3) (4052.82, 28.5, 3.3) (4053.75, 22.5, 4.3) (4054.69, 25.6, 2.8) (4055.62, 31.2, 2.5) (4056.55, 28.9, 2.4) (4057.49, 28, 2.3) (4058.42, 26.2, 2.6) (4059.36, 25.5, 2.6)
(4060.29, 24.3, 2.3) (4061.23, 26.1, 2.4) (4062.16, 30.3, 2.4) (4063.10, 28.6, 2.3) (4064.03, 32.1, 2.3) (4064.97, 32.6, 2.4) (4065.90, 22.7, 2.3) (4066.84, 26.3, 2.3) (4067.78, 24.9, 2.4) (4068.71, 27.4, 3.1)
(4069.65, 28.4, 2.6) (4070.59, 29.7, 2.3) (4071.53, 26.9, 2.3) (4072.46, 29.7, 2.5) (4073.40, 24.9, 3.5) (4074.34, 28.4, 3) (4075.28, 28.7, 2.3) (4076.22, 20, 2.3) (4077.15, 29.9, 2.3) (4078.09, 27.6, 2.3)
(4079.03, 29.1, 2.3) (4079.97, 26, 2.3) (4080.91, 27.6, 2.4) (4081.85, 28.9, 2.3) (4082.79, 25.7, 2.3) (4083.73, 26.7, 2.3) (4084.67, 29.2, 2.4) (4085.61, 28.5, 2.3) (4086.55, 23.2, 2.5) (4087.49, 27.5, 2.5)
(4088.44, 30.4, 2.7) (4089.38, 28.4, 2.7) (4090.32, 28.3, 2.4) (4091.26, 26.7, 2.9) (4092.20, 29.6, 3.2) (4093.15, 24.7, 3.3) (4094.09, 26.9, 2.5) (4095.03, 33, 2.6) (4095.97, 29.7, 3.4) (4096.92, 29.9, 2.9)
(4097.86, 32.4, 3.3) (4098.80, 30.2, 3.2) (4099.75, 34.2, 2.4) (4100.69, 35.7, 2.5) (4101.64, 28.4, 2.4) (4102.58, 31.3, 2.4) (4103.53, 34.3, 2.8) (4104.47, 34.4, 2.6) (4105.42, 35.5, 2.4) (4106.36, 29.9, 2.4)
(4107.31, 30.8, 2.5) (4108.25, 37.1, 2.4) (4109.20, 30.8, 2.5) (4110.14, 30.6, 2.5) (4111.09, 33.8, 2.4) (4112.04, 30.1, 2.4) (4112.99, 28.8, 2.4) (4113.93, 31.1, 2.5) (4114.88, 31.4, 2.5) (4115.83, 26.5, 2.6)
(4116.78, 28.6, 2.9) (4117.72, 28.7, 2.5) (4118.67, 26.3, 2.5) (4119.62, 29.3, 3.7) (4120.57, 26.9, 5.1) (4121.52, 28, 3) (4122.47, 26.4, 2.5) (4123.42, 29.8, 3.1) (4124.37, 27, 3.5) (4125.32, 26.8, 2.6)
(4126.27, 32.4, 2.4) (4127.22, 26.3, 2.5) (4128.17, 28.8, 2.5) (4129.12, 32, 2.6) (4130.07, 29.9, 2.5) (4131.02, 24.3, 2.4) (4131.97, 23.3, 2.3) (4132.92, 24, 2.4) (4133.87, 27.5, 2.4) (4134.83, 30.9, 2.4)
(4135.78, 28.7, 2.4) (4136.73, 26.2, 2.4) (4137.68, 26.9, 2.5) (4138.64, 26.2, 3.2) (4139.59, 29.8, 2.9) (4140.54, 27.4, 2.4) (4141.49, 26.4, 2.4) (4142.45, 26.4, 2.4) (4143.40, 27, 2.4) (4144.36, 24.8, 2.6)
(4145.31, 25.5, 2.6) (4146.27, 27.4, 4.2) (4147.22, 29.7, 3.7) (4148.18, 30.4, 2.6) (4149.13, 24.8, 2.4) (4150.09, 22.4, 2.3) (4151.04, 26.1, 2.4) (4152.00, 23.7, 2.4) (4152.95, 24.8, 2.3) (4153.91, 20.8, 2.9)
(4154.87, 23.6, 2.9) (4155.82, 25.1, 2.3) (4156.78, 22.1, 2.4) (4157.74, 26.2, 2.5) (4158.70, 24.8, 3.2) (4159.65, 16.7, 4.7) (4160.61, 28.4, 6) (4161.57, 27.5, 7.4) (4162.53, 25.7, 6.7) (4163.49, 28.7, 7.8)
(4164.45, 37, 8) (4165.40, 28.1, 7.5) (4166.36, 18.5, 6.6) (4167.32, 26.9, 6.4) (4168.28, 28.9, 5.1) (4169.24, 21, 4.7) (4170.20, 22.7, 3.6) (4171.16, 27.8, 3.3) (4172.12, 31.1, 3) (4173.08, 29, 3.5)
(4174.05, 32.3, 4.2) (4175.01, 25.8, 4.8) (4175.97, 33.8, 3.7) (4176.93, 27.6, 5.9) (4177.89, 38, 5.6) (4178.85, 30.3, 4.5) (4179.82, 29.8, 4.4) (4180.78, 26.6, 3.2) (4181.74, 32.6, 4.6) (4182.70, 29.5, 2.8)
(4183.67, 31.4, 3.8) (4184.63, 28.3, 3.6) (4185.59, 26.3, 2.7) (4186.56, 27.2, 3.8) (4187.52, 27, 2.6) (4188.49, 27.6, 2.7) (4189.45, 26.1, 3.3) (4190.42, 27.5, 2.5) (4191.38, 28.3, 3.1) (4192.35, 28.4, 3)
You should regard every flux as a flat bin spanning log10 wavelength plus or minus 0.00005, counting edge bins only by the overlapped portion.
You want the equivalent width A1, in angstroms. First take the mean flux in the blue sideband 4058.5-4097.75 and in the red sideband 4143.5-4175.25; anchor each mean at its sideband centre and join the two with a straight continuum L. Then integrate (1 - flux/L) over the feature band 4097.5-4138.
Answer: -4.2 angstroms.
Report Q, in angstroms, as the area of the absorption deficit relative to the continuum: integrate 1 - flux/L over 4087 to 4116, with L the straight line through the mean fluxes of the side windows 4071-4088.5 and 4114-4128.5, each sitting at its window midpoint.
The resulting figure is -3.10 angstroms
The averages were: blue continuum 27.2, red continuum 28.3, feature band 30.8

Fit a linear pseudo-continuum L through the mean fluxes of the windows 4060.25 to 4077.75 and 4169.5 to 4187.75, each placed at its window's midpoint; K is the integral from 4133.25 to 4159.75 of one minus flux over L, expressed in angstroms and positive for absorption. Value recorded 2.61 angstroms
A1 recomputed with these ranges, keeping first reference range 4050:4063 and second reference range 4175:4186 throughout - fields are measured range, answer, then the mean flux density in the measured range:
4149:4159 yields 1.9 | 24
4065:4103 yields -0.8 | 28.2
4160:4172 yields 1.2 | 26.8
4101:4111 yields -1.5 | 32.4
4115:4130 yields 0.2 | 28.4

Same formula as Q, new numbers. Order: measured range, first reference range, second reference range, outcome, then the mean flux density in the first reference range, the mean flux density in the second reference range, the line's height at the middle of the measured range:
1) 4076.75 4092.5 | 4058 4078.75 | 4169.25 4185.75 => -0.1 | 27.3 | 29.4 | 27.7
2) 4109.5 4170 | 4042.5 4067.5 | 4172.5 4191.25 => 3.4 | 27.3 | 29.3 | 28.6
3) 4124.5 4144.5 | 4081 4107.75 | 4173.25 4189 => 1.5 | 29.8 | 29.6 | 29.7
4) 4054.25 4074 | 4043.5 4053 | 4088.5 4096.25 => 0.1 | 27.4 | 28.5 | 27.8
